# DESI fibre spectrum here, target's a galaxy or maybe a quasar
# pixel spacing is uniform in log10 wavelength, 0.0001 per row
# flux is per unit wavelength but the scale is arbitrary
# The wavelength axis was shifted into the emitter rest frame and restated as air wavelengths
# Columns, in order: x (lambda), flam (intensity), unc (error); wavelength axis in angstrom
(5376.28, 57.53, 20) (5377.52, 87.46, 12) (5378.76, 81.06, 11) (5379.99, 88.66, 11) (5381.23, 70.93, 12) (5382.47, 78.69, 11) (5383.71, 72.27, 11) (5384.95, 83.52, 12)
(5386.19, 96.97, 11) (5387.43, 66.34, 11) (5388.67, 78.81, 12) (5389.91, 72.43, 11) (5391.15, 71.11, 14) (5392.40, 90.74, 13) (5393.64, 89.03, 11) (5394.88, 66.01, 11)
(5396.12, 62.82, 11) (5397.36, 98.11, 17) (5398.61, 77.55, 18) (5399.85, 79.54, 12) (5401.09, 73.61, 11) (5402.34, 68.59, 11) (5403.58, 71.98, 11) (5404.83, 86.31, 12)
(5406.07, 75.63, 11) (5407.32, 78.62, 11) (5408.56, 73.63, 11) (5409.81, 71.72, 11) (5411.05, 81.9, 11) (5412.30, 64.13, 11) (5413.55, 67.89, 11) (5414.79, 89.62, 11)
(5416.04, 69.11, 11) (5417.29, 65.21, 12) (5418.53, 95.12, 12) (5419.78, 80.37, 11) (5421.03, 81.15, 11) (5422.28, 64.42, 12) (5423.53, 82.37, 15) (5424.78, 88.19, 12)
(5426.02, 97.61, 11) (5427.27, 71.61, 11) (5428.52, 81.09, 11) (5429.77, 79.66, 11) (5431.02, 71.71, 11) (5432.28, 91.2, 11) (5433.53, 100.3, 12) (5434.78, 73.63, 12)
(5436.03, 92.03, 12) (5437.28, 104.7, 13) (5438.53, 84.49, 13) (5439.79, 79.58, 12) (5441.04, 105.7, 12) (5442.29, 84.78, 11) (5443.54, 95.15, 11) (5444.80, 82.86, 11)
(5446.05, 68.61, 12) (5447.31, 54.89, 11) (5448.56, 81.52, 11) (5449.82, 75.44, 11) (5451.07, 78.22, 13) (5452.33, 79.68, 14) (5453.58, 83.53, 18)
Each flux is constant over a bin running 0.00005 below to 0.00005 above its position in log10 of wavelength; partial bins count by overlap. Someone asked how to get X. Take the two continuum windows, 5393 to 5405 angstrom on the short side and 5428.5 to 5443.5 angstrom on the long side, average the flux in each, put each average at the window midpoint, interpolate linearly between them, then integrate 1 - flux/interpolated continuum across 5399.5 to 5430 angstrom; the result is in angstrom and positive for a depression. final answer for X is 1.6 angstrom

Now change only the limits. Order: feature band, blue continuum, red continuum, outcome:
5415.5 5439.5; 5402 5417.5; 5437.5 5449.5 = -1.2 angstrom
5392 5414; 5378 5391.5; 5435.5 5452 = 1.0 angstrom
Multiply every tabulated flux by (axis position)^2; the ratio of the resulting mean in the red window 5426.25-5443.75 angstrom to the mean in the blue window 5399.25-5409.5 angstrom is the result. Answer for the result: 1.2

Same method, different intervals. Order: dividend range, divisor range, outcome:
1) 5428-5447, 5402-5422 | 1.14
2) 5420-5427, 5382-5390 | 1.06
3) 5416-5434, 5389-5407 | 1.06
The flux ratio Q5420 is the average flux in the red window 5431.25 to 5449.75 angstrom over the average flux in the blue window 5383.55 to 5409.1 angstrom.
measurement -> 1.1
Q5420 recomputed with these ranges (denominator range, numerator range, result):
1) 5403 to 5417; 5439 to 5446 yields 1.17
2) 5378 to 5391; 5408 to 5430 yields 0.99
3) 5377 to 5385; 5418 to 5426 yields 1.04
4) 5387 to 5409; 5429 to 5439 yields 1.13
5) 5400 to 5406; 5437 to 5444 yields 1.22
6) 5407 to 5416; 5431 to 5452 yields 1.12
